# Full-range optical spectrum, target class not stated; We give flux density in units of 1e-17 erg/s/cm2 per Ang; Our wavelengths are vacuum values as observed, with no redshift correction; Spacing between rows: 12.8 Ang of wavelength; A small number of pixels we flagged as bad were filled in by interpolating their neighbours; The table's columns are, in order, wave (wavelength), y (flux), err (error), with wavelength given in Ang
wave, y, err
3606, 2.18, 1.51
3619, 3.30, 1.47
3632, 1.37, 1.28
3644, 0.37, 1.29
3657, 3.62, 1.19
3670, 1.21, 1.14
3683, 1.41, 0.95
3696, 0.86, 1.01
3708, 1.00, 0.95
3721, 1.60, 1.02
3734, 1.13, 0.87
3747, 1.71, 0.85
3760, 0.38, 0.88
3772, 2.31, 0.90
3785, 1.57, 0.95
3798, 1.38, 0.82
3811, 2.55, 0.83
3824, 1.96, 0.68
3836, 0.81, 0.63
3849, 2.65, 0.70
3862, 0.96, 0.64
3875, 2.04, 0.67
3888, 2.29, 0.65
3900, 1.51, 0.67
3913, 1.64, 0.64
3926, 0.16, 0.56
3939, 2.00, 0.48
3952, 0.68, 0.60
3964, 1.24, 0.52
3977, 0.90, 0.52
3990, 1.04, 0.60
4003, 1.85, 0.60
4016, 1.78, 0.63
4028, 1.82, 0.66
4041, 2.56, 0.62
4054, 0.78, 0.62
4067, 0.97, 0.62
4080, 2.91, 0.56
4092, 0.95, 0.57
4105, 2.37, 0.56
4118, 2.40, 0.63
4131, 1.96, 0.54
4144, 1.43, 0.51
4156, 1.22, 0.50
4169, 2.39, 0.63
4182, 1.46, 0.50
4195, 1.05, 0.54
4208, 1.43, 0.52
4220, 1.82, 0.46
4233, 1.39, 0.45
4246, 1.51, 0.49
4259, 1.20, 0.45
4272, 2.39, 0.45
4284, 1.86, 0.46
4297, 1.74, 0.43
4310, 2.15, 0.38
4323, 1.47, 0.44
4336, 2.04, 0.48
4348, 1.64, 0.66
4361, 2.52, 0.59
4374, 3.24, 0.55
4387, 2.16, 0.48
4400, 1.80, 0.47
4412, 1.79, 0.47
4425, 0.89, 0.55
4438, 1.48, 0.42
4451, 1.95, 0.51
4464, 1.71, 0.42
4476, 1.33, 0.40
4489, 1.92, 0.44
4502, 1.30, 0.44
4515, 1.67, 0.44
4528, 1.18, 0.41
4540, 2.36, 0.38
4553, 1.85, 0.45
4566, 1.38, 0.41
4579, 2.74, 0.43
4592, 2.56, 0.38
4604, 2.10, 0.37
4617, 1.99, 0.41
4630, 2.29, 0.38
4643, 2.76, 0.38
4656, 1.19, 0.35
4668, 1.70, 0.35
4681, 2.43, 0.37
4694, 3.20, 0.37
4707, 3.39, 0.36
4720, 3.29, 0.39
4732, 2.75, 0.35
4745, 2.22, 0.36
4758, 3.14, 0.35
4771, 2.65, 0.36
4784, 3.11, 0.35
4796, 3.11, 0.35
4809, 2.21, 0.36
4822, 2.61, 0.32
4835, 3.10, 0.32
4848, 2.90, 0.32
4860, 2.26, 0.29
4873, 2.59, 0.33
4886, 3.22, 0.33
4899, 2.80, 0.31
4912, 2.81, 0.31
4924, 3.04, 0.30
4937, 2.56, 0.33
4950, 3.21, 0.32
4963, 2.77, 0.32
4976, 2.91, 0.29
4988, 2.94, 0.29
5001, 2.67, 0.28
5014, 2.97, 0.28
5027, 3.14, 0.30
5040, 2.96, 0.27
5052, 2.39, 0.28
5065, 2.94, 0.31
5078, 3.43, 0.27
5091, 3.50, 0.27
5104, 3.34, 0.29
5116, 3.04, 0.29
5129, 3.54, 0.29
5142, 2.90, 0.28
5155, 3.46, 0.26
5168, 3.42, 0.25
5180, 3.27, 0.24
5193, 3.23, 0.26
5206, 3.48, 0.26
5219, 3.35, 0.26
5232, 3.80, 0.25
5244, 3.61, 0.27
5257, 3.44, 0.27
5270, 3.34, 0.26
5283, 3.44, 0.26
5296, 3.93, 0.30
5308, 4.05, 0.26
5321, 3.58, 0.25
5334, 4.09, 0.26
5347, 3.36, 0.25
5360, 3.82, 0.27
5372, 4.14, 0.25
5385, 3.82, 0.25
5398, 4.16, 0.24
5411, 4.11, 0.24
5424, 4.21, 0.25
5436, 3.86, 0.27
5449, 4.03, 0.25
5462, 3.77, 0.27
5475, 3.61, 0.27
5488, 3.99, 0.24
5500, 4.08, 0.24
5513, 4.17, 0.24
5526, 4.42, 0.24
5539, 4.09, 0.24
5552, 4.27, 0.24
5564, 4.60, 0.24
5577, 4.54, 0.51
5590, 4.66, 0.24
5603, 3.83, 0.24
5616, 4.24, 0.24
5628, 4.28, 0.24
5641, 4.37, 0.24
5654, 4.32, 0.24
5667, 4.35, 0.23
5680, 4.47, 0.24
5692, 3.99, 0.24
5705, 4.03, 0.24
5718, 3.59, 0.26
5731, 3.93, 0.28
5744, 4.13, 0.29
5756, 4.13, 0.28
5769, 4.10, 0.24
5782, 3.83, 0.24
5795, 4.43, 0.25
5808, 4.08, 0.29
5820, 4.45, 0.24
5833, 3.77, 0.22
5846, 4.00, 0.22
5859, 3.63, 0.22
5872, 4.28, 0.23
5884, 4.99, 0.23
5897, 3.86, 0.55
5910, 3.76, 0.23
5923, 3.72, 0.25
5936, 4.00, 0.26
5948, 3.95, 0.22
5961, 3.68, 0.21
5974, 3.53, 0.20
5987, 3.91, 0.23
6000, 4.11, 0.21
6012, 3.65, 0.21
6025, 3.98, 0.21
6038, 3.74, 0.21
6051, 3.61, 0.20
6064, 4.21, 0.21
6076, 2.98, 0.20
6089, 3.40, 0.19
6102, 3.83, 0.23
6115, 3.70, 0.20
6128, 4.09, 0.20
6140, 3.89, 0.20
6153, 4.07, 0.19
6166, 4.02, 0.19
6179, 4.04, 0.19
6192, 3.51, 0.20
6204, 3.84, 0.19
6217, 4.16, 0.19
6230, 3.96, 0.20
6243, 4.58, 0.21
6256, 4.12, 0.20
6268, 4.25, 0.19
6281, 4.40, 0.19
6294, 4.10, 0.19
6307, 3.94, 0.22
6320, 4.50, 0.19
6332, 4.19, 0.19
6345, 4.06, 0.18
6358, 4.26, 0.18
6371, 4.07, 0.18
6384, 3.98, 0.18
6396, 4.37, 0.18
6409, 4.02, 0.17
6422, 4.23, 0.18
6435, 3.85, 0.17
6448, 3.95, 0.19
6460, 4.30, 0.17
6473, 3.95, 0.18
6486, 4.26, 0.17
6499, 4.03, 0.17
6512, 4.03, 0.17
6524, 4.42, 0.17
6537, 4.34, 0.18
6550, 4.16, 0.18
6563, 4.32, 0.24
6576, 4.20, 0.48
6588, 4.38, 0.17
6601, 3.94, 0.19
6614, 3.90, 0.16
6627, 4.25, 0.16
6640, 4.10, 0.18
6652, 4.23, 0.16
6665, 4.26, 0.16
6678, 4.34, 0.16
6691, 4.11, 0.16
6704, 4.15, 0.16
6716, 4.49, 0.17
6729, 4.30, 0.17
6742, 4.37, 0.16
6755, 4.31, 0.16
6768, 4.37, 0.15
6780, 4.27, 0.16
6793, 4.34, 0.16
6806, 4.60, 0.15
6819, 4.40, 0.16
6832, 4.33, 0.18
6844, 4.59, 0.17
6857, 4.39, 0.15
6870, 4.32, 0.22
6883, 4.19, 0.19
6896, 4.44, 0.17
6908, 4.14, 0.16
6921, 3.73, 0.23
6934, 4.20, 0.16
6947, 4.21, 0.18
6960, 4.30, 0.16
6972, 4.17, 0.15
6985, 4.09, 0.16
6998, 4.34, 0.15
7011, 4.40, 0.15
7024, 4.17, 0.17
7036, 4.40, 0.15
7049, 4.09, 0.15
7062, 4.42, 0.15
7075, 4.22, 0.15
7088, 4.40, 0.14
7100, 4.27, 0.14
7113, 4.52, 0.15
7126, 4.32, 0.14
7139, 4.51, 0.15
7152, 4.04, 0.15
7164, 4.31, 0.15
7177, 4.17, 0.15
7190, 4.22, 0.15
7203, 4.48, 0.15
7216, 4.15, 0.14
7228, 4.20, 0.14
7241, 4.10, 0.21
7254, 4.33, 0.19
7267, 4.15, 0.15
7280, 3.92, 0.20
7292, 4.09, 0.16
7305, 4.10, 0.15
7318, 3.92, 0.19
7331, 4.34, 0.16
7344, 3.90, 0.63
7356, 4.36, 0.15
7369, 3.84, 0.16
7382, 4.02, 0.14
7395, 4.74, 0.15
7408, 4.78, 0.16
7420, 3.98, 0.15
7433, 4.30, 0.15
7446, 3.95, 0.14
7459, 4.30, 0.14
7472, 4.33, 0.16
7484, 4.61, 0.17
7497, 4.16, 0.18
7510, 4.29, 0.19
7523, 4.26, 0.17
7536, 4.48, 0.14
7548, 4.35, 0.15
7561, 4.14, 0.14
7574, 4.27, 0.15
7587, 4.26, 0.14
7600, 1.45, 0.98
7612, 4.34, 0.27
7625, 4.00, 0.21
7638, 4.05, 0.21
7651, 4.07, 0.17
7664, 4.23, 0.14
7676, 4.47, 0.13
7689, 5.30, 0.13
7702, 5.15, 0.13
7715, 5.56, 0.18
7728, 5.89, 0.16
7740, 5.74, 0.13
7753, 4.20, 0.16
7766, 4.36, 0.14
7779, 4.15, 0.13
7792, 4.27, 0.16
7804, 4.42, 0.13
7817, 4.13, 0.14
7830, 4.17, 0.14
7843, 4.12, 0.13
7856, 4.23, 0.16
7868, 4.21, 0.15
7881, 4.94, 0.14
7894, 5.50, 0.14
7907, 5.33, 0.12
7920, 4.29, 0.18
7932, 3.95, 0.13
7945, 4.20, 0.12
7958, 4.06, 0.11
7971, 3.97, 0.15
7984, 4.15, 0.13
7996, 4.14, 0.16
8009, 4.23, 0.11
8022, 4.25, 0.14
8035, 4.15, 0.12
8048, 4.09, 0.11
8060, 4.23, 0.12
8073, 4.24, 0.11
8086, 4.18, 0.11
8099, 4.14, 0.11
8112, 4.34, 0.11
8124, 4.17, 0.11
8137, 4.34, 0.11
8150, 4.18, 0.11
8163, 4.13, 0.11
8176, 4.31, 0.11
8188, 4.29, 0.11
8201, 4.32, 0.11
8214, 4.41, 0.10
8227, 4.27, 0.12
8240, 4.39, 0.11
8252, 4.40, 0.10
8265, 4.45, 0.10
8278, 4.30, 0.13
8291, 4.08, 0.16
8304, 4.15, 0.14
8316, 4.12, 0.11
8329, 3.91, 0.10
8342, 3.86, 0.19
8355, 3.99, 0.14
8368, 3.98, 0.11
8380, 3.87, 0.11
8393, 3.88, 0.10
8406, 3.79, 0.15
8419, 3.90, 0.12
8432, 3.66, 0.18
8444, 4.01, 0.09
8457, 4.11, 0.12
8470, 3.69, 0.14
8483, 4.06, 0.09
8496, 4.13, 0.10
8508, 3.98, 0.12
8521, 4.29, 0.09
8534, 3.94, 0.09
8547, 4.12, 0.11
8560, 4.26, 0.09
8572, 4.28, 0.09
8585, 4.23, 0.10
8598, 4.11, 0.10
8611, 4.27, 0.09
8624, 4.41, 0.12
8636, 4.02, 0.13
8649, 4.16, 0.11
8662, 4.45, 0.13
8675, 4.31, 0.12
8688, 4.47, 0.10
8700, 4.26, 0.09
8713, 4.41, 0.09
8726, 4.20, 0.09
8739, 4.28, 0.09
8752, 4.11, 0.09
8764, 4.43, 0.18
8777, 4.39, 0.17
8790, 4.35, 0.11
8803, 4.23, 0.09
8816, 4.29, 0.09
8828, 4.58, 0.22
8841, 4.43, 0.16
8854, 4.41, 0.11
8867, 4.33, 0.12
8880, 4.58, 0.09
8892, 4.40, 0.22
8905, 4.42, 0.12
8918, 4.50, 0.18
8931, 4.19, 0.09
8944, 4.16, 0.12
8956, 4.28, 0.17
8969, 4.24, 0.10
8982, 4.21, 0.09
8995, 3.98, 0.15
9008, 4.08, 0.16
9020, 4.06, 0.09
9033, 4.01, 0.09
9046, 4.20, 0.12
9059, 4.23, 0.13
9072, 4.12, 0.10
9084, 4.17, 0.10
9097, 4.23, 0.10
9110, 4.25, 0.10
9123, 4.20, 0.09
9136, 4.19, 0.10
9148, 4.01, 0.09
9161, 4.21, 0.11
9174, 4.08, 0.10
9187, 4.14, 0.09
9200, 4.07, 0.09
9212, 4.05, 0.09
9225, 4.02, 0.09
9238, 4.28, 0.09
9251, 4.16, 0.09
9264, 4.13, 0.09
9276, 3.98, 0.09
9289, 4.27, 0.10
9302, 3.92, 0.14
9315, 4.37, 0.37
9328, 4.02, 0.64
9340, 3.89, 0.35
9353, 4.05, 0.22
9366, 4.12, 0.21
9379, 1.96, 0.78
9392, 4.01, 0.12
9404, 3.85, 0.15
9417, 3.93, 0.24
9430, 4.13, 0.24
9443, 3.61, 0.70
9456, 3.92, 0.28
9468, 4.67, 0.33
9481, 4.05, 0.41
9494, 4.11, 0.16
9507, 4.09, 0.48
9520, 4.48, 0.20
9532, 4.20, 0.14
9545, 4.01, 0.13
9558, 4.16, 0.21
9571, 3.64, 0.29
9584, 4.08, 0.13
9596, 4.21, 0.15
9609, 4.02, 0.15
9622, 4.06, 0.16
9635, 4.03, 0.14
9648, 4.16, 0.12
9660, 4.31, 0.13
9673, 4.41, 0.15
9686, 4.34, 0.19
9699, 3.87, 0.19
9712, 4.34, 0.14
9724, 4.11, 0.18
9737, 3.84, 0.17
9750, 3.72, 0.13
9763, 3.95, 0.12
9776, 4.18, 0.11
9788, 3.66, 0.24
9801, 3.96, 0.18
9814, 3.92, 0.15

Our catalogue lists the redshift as 0.17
